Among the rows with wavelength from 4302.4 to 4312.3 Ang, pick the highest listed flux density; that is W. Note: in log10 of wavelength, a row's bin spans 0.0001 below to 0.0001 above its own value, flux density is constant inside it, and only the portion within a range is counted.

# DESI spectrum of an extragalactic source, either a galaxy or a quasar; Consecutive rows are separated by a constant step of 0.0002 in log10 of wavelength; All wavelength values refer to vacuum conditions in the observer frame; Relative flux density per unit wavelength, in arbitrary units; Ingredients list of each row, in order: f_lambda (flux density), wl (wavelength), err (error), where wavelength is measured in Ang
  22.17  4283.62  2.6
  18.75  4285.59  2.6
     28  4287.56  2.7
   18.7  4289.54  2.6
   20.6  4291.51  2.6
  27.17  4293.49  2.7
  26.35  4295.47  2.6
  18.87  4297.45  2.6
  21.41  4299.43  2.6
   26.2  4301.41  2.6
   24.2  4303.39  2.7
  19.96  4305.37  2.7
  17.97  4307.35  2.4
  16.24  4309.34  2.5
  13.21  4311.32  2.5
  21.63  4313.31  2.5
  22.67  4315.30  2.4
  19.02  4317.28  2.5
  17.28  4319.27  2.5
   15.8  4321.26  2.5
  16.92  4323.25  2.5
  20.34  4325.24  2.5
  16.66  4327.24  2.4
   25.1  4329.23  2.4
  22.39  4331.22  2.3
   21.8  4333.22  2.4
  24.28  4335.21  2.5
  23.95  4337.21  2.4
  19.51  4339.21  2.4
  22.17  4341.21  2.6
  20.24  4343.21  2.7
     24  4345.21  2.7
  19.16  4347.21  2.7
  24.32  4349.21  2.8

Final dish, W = 24.2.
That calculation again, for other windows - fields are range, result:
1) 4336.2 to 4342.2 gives 23.95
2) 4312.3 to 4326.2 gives 22.67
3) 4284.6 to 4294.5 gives 28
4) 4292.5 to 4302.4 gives 27.17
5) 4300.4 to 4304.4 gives 26.2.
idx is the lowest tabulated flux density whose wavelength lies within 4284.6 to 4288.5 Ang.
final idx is 18.75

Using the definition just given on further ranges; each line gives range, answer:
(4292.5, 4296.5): 26.35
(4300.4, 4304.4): 24.2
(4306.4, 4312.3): 13.21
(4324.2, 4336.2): 16.66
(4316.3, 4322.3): 15.8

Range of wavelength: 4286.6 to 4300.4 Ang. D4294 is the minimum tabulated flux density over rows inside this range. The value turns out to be 18.7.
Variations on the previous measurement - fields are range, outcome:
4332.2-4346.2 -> 19.51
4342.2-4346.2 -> 20.24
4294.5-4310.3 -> 16.24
